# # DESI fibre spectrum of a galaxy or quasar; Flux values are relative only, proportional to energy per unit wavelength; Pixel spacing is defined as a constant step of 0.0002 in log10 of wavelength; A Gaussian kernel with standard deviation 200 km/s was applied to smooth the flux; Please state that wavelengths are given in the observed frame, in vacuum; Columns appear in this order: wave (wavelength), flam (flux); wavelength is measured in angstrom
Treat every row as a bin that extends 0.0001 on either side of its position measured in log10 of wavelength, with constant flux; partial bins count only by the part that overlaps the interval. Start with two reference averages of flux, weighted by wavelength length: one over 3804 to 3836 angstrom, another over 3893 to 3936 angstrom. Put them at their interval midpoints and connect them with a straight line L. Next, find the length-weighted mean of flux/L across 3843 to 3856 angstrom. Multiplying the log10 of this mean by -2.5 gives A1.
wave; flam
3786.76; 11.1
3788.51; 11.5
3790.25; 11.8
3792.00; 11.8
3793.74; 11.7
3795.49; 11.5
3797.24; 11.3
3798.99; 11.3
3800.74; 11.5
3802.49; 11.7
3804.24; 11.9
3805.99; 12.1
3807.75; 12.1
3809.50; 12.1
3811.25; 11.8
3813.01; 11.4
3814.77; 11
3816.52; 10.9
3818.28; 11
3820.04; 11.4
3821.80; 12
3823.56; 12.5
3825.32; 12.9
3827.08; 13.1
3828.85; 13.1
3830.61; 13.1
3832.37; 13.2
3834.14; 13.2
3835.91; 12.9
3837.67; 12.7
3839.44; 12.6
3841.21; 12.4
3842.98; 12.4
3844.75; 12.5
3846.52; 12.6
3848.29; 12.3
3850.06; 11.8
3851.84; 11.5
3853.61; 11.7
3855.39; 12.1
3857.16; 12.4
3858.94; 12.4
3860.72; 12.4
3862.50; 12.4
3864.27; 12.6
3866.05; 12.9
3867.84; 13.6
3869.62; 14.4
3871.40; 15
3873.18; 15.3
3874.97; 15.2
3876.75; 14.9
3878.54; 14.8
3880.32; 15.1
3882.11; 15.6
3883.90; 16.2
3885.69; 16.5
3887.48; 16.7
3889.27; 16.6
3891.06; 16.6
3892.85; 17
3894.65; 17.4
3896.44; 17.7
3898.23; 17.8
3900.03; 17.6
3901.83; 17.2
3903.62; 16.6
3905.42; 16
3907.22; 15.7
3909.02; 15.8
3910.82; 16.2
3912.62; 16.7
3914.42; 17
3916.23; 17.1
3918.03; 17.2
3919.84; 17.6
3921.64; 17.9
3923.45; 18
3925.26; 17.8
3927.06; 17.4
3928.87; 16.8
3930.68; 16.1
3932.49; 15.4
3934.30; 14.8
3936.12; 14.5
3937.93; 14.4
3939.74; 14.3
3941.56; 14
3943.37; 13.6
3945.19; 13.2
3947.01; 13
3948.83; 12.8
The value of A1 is 0.129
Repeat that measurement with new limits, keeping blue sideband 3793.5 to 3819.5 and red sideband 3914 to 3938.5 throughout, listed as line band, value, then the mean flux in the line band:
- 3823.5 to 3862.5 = 0.04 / 12.5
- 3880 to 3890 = -0.09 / 16.2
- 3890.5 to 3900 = -0.14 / 17.4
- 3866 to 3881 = -0.02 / 14.7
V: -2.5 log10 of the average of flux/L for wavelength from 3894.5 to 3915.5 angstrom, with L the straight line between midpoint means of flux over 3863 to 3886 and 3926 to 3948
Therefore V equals -0.14 mag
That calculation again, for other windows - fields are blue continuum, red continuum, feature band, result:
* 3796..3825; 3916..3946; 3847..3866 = 0.09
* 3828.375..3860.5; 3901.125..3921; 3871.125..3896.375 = -0.07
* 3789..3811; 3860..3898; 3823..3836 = 0.00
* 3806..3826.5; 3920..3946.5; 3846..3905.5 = -0.07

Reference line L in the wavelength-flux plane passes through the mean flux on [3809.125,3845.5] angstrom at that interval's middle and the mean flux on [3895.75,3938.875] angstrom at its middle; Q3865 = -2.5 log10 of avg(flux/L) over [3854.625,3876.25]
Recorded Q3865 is 0.06 mag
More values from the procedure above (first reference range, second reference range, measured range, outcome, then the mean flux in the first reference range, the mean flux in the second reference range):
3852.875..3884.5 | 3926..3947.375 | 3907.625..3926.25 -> -0.174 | 13.8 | 14.9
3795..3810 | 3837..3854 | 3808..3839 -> -0.024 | 11.7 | 12.3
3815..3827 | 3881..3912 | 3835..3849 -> 0.052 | 11.8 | 16.6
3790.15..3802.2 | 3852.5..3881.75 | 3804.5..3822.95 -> 0.041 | 11.5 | 13.6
